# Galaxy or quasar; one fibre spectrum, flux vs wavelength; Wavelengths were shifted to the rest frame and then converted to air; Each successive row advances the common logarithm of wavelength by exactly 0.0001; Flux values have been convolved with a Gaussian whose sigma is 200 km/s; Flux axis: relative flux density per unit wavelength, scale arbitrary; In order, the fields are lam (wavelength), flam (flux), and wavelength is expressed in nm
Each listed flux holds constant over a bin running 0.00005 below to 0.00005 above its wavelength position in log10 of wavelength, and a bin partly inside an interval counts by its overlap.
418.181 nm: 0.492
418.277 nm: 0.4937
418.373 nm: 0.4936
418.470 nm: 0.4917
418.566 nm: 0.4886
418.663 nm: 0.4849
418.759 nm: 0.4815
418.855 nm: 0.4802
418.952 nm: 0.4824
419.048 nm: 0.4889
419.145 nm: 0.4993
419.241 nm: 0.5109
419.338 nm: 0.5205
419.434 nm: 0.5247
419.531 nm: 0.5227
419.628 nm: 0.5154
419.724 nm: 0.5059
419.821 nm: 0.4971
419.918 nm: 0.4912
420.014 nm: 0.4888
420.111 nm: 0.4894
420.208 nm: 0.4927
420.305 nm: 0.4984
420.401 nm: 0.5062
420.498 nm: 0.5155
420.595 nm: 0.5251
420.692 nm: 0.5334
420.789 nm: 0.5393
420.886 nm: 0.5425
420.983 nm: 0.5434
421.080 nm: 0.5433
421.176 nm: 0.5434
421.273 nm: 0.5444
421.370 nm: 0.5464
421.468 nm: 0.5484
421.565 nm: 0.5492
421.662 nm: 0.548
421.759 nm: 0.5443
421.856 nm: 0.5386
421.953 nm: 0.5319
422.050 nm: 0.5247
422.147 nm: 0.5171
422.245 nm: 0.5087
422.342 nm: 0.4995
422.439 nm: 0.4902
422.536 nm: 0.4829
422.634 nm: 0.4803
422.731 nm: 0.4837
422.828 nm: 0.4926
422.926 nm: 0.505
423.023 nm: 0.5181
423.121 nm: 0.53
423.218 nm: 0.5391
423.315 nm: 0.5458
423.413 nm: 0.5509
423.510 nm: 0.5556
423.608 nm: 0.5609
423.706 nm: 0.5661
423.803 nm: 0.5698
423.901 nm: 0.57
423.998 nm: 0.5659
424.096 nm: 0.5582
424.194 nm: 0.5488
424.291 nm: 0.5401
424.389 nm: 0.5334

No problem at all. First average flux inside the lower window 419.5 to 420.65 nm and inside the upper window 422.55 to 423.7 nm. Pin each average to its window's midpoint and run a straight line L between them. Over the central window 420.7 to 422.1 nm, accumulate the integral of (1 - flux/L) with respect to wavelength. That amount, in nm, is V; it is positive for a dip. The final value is -0.08 nm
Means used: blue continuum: 0.504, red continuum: 0.524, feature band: 0.542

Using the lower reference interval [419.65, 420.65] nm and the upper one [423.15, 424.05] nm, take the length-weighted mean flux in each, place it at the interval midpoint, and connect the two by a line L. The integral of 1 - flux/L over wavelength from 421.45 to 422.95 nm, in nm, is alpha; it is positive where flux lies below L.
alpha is 0.06 nm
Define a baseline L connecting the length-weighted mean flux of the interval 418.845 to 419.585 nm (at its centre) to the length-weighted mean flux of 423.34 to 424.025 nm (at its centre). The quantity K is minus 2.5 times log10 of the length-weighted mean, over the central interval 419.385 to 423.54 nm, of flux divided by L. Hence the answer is 0.03 mag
